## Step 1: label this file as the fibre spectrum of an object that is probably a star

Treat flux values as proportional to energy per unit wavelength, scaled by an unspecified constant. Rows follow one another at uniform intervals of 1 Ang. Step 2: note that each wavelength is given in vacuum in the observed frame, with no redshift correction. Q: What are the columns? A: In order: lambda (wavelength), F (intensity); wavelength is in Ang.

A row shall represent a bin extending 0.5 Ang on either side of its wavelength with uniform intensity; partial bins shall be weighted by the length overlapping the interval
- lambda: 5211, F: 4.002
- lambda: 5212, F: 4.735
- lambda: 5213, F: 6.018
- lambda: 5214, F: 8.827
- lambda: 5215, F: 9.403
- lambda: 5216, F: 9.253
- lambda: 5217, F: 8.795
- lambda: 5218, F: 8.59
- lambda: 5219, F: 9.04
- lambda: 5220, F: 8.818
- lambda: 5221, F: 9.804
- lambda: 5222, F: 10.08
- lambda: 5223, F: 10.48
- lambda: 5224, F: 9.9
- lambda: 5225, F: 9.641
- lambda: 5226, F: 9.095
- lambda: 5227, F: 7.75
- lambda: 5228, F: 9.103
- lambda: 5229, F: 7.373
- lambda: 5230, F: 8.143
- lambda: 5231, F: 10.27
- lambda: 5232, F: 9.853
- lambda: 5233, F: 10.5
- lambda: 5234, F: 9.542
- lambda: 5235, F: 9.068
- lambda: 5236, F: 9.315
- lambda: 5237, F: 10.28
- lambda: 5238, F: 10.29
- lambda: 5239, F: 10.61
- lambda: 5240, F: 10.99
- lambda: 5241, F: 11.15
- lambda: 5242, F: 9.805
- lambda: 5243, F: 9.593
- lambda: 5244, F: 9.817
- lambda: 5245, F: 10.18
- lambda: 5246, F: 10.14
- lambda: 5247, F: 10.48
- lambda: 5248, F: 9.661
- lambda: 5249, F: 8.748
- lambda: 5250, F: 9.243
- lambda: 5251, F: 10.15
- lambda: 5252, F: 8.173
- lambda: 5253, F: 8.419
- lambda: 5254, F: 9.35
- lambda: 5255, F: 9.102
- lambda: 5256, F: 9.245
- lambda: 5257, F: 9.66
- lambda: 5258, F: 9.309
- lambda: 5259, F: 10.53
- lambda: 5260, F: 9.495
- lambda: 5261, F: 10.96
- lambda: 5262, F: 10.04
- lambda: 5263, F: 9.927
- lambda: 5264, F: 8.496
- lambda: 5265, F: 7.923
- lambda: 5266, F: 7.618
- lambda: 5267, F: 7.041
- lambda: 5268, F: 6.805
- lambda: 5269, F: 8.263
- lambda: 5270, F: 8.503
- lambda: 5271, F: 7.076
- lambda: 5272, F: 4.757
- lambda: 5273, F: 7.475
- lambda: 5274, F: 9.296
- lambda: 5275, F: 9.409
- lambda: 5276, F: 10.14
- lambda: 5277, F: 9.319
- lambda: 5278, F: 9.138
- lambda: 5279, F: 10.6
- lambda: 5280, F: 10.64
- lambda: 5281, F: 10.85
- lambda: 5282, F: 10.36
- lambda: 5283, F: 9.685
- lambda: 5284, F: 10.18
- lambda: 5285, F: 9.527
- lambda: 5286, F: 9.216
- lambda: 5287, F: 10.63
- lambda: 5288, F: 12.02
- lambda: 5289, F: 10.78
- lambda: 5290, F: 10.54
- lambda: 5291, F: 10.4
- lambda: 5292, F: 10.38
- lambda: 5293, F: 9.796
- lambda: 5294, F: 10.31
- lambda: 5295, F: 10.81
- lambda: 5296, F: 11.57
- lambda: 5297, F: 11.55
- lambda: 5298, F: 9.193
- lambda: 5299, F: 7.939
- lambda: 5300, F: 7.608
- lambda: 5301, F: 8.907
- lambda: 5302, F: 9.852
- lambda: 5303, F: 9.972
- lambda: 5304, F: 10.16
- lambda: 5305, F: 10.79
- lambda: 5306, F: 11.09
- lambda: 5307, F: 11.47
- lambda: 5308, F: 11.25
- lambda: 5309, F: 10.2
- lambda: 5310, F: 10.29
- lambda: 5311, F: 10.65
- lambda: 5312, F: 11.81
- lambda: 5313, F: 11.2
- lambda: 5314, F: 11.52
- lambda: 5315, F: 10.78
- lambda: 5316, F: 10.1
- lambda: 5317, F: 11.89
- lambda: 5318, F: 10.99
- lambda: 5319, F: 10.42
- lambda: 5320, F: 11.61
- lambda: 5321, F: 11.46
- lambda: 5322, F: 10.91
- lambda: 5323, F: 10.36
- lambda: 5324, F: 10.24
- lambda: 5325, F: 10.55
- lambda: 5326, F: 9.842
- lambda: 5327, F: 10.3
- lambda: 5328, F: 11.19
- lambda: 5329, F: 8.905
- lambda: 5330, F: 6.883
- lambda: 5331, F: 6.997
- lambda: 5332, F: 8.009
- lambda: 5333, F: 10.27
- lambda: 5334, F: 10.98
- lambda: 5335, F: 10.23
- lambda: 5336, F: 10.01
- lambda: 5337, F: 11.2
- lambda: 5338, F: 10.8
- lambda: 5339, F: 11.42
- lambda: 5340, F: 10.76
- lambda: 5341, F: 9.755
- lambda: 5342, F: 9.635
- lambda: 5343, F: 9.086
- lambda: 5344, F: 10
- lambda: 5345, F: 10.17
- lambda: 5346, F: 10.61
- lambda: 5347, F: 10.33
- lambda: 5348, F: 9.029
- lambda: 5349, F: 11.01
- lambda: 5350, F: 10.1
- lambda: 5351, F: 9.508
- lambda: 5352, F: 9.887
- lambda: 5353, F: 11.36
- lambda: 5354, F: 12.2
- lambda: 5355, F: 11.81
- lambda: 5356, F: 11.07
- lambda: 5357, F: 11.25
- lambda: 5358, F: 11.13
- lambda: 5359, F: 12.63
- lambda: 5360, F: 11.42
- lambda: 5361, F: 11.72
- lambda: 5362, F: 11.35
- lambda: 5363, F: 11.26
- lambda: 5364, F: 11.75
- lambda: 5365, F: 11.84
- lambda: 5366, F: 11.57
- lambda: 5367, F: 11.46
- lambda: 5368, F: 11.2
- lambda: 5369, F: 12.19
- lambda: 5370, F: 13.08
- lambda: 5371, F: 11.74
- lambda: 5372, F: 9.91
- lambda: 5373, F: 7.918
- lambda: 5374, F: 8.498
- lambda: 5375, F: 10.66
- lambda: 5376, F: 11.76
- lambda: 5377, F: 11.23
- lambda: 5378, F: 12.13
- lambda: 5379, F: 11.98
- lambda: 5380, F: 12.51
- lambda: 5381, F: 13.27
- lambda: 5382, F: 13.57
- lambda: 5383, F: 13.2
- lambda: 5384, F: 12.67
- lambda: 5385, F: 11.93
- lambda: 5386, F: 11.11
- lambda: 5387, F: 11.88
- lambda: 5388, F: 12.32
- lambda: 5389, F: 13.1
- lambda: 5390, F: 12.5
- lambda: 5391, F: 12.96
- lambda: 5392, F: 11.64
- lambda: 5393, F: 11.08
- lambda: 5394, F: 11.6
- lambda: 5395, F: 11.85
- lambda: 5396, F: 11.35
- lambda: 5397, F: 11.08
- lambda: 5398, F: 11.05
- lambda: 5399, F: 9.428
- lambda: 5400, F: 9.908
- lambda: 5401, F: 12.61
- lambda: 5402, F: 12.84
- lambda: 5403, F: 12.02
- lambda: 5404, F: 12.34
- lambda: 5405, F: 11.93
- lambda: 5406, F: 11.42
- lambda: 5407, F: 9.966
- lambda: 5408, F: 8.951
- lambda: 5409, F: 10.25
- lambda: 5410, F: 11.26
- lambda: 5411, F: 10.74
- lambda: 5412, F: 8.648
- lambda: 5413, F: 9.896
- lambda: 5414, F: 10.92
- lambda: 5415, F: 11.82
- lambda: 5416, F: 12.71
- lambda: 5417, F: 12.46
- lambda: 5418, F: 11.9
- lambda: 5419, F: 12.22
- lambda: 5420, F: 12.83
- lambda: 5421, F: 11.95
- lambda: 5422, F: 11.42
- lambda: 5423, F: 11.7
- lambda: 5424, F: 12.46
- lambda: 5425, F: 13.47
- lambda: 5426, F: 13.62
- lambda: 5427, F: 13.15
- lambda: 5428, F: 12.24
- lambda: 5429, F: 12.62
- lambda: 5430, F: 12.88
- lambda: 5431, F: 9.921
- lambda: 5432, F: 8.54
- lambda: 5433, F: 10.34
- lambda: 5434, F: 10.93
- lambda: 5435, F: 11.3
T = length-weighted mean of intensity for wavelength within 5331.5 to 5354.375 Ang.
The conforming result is 10.3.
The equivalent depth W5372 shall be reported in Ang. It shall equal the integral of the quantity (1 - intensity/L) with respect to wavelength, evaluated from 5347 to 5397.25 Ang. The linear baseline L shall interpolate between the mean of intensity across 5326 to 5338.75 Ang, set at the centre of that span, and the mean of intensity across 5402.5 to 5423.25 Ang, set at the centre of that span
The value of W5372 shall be -4.8 Ang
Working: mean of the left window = 9.69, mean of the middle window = 11.5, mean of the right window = 11.3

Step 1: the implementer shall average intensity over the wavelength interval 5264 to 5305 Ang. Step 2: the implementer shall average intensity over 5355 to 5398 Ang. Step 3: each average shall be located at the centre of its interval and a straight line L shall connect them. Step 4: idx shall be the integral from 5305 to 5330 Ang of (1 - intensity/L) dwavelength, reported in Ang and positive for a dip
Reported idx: -1.2 Ang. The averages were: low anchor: 9.41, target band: 10.7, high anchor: 11.7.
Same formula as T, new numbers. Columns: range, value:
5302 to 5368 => 10.6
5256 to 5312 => 9.66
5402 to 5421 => 11.3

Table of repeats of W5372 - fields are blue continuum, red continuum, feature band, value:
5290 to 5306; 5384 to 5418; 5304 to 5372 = -1.1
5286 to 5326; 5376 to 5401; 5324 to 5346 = 2.3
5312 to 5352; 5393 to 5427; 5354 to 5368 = -1.1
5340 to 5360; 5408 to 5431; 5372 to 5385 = -0.6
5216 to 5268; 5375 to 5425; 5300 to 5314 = -0.2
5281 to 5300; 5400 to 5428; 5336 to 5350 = 0.7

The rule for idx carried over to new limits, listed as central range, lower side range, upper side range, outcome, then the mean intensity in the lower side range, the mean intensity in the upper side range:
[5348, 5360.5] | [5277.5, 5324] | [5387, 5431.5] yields 0.03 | 10.5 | 11.7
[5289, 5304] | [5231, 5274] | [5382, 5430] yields 0.01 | 9.24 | 11.8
